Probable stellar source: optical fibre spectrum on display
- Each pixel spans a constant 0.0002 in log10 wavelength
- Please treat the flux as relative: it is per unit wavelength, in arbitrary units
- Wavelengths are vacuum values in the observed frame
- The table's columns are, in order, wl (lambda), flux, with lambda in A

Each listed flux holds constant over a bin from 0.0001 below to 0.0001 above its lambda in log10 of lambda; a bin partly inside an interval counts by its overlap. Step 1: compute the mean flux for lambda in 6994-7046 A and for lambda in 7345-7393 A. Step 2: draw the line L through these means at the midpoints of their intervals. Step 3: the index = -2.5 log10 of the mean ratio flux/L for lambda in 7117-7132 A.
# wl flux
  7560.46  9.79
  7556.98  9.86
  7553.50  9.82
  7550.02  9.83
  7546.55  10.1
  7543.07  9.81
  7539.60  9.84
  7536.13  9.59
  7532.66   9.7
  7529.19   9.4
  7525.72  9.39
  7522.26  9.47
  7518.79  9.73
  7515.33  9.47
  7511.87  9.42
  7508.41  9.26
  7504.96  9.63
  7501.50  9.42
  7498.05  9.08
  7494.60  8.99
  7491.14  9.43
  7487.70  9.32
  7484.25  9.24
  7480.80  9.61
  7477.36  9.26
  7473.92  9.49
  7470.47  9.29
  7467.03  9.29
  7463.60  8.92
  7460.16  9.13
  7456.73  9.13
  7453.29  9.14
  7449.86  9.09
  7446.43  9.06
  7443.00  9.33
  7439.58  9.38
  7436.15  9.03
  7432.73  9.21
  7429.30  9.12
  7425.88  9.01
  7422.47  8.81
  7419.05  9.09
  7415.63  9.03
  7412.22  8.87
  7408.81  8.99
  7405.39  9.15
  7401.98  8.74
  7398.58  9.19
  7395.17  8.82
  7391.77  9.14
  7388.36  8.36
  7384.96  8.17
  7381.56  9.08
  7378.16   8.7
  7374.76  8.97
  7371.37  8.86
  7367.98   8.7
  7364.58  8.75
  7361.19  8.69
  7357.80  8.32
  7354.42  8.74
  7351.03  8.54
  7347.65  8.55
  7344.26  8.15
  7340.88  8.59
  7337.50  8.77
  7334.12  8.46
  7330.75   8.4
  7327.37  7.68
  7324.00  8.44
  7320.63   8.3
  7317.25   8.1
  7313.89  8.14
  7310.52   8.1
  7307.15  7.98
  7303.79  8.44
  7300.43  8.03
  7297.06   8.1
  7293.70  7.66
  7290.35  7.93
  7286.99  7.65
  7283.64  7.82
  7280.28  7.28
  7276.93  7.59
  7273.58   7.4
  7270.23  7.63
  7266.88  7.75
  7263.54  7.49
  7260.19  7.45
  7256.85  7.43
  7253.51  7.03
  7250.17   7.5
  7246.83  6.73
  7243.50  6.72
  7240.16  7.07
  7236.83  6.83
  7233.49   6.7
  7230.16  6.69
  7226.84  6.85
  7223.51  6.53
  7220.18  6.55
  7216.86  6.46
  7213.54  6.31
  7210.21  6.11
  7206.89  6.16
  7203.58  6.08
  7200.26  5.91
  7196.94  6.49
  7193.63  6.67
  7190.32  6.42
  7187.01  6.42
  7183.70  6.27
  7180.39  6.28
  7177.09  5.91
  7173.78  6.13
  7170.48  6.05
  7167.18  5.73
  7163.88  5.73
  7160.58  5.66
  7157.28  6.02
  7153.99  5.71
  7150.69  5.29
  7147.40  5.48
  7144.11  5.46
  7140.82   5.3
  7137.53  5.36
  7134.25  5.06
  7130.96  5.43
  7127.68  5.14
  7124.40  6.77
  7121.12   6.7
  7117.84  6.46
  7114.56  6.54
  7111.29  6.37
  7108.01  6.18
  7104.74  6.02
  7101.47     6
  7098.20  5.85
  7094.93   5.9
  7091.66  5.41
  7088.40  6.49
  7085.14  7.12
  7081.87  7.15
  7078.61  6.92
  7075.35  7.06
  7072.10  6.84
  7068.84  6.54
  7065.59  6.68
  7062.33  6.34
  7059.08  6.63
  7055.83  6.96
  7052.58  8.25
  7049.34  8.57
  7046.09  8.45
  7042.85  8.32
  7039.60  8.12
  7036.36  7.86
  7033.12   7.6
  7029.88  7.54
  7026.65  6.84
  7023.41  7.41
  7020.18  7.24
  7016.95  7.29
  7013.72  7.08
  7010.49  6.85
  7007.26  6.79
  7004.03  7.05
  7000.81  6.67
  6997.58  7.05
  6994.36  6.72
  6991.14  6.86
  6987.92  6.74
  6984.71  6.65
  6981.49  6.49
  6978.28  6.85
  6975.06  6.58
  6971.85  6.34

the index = 0.25 mag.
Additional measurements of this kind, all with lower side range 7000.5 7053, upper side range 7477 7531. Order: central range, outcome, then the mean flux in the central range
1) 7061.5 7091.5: 0.148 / 6.74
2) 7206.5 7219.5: 0.295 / 6.29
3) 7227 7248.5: 0.224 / 6.8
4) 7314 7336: 0.059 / 8.23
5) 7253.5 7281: 0.134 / 7.48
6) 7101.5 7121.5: 0.236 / 6.33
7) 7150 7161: 0.372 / 5.7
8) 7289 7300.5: 0.087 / 7.92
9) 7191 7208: 0.291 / 6.28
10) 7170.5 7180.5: 0.314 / 6.07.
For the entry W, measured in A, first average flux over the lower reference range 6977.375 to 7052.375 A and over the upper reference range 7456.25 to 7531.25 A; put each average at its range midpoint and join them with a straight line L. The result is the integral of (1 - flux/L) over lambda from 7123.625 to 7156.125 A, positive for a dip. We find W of 9.76 A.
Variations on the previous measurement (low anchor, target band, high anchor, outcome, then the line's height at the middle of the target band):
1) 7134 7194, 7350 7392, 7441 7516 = -3.0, 8.1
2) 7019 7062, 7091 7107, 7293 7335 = 3.9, 7.75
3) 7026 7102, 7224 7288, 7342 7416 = 6.9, 8.09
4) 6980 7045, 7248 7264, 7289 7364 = 1.4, 8.04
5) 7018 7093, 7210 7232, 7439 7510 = 4.1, 8.04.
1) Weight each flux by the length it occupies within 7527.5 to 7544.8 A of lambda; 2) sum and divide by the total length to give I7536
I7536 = 9.67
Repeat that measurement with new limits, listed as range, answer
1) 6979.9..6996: 6.69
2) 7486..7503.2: 9.25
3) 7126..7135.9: 5.22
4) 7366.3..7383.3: 8.86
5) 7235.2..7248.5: 6.84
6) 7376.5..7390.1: 8.57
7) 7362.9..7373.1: 8.77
